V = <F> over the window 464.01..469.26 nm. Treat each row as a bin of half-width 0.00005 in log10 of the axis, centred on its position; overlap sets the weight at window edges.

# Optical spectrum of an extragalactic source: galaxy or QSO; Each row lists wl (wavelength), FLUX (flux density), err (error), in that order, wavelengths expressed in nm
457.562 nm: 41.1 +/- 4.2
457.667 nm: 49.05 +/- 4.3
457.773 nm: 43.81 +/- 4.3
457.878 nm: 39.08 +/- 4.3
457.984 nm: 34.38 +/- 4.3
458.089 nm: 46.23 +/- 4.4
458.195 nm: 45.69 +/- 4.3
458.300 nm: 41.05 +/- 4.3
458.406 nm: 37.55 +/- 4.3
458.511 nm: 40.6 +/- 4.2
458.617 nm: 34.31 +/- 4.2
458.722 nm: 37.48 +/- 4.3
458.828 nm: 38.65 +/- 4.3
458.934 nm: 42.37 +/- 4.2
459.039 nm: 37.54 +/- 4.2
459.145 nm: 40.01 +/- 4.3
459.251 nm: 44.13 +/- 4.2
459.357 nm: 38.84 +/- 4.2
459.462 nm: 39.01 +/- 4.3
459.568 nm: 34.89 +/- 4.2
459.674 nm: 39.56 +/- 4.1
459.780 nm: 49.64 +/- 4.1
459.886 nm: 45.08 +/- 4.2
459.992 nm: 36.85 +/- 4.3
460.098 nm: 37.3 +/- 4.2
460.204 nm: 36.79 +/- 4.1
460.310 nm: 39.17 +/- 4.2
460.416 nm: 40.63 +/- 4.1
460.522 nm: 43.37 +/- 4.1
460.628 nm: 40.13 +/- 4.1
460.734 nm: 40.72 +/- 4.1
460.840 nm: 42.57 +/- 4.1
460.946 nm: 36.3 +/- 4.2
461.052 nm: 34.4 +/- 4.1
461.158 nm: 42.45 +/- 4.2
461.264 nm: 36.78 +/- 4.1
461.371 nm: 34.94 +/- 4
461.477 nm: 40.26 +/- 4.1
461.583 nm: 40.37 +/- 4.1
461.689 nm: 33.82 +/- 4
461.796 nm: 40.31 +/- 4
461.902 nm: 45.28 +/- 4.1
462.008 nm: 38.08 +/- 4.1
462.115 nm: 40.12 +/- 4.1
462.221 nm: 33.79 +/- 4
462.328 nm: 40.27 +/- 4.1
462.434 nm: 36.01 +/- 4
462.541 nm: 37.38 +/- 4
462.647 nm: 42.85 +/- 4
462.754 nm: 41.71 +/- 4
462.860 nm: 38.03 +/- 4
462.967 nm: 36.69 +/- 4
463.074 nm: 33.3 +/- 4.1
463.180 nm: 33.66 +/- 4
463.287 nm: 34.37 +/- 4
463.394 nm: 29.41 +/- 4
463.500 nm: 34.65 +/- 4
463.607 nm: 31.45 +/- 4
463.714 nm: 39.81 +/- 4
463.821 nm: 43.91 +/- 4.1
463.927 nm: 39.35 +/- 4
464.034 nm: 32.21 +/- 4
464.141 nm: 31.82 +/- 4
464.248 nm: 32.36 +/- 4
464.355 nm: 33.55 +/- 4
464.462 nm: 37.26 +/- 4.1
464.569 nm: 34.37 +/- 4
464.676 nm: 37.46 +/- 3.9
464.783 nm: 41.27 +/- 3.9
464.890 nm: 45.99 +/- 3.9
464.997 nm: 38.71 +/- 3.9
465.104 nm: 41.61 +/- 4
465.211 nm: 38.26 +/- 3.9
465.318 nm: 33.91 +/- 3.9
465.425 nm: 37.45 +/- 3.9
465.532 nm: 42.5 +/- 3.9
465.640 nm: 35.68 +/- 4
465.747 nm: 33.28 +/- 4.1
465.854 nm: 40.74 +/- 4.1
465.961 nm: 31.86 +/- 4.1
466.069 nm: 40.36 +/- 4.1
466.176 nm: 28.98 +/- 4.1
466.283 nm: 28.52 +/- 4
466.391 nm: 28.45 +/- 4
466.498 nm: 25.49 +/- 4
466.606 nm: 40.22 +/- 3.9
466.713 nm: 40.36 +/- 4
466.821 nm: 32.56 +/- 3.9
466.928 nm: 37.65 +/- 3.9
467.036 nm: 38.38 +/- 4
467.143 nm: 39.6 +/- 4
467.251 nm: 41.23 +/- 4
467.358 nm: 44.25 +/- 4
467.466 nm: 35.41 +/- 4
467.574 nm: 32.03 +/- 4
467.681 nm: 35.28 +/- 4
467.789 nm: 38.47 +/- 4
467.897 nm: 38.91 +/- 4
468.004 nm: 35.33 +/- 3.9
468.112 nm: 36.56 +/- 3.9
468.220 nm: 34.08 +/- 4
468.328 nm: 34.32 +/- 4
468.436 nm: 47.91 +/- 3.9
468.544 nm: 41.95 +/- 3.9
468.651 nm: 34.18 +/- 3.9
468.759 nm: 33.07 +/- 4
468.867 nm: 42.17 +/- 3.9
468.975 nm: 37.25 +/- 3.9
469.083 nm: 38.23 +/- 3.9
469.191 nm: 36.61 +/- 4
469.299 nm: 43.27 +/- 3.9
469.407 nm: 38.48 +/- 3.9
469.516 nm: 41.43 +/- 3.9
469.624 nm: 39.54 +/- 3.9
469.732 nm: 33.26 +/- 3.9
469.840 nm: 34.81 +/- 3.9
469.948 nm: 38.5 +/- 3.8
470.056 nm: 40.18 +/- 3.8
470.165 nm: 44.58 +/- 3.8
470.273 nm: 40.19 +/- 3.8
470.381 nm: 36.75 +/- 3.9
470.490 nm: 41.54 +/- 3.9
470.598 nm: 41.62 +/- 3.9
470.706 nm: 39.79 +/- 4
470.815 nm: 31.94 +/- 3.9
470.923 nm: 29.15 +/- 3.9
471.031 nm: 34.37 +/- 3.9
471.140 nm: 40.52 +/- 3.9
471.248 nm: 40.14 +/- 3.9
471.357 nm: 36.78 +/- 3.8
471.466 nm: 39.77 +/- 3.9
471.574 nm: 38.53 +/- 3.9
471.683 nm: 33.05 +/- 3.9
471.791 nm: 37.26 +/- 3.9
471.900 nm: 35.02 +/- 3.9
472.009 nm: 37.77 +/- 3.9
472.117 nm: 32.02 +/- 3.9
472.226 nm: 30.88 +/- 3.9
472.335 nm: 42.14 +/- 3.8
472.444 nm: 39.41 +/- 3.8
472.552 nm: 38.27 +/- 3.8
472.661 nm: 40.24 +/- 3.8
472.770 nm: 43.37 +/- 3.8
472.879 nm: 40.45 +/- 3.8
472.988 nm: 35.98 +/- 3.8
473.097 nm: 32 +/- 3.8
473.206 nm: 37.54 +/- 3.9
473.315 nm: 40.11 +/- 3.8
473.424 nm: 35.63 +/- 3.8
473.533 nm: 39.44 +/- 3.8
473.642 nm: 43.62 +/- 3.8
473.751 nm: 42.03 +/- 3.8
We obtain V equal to 36.7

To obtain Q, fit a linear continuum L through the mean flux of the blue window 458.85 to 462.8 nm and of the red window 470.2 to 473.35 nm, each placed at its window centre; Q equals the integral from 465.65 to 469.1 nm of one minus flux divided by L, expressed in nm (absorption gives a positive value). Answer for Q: 0.17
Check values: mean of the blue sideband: 39.5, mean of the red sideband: 37.5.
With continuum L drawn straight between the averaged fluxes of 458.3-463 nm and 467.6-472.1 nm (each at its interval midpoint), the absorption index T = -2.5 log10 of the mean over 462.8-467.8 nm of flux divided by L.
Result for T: 0.067 mag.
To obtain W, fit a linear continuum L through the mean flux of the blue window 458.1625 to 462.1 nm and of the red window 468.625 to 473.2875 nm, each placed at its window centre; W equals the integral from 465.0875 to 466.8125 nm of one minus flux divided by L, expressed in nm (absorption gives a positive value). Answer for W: 0.15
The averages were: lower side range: 39.6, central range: 35.3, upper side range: 37.8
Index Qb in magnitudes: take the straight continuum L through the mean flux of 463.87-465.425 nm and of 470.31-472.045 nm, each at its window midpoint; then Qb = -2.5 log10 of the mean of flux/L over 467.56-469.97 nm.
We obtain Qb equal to -0.02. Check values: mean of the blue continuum 37.1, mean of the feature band 37.7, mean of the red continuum 37.1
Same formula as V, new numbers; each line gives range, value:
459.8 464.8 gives 37.8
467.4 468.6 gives 37.4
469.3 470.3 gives 39.2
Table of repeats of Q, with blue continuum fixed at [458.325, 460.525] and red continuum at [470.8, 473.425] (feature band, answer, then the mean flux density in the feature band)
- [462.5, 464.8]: 0.16 nm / 36.1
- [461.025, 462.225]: 0.02 nm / 38.7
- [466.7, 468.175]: 0.02 nm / 37.5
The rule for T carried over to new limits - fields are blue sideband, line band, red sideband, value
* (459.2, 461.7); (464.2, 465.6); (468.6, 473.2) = 0.02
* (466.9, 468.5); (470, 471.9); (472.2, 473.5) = 0.01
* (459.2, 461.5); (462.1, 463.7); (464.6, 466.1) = 0.08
